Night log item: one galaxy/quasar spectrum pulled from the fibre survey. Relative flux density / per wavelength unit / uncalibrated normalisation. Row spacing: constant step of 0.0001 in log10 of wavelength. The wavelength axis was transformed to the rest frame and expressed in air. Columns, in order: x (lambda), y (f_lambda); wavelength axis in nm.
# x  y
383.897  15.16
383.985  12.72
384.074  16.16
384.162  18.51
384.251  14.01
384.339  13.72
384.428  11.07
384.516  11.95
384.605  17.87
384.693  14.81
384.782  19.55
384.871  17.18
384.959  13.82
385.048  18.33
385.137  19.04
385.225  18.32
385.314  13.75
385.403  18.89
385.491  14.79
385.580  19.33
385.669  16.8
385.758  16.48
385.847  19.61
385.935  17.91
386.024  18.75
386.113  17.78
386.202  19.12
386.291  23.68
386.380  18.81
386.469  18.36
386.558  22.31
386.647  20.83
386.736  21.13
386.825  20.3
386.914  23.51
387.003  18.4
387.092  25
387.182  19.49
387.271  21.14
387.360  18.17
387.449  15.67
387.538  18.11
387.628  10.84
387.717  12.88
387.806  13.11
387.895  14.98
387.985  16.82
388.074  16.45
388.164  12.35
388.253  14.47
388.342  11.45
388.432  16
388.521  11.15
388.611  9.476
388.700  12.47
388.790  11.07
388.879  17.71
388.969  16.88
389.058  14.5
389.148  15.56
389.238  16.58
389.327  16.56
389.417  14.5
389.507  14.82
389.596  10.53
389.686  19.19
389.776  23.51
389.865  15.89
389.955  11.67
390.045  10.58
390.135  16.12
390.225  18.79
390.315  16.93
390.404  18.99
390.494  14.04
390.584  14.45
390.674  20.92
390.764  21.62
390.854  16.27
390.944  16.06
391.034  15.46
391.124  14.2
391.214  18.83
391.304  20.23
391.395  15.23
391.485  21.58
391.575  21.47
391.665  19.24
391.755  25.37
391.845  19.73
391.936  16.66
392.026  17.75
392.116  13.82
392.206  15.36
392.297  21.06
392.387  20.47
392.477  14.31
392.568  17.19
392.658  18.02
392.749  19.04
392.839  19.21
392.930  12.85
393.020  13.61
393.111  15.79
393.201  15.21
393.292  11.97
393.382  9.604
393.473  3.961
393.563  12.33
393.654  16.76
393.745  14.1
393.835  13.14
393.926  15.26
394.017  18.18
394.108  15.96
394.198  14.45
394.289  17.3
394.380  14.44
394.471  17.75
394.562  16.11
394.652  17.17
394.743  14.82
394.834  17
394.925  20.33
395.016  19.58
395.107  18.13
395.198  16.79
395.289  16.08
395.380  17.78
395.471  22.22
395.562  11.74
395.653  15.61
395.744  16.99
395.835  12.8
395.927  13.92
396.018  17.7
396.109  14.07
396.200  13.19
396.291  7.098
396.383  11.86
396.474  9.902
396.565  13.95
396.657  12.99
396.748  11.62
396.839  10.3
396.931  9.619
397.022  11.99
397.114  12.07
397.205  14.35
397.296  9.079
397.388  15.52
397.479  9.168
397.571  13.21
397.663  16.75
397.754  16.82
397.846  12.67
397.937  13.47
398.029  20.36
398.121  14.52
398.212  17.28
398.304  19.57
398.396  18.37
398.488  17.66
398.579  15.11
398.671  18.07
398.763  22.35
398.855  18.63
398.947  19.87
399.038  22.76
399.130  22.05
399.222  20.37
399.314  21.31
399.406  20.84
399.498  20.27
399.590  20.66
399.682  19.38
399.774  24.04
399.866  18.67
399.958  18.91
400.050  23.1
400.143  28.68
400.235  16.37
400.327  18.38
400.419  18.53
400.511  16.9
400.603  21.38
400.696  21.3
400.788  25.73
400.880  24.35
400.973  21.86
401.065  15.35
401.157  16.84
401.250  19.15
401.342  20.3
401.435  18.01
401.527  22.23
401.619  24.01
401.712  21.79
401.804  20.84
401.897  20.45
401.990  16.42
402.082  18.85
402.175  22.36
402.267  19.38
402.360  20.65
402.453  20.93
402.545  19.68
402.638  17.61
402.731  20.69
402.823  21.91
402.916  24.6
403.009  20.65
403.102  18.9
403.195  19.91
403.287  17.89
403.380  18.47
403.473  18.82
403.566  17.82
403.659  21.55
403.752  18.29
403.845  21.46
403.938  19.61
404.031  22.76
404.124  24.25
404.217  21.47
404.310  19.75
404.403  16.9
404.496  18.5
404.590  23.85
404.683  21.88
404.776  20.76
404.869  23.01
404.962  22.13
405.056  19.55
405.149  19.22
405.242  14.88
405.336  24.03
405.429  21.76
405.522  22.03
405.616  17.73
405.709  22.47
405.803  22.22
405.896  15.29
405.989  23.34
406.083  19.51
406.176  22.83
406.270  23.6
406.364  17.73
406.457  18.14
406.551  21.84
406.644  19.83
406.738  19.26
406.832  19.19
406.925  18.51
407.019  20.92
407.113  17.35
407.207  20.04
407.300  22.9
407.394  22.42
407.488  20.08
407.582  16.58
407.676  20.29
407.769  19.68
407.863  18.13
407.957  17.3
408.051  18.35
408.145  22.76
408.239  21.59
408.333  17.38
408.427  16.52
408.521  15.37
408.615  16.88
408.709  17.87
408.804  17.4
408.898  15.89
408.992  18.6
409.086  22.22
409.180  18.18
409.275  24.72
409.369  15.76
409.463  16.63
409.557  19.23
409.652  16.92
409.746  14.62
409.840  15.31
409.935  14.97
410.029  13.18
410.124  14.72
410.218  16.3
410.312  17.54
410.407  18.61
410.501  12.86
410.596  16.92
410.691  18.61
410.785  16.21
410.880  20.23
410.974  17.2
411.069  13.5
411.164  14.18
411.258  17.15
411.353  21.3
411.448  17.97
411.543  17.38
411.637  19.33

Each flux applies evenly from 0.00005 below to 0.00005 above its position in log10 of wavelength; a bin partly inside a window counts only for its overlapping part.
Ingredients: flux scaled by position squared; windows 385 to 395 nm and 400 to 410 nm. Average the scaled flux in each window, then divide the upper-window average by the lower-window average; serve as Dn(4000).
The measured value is 1.28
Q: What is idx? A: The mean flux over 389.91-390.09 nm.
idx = 11.1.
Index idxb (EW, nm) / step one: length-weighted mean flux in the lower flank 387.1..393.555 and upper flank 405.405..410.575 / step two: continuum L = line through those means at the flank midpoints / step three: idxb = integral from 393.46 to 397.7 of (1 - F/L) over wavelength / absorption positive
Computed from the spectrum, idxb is 0.60 nm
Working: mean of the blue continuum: 16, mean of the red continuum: 18.7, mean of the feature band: 14.4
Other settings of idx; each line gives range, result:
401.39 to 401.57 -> 20.1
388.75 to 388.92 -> 14.5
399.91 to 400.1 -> 21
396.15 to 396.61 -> 11.2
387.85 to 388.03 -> 15.9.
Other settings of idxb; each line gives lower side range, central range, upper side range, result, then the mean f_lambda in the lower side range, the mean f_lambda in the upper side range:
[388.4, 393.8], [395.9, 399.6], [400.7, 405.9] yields 0.58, 16.1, 20.4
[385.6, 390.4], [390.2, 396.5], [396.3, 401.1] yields 0.30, 16.7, 17.4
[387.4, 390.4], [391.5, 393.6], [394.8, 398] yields -0.26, 14.8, 14.2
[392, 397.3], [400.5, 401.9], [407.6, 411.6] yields -0.41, 14.9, 17.5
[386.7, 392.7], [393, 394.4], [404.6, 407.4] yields 0.30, 16.8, 20.5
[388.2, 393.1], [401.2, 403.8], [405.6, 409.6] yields -0.22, 16.5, 19.4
